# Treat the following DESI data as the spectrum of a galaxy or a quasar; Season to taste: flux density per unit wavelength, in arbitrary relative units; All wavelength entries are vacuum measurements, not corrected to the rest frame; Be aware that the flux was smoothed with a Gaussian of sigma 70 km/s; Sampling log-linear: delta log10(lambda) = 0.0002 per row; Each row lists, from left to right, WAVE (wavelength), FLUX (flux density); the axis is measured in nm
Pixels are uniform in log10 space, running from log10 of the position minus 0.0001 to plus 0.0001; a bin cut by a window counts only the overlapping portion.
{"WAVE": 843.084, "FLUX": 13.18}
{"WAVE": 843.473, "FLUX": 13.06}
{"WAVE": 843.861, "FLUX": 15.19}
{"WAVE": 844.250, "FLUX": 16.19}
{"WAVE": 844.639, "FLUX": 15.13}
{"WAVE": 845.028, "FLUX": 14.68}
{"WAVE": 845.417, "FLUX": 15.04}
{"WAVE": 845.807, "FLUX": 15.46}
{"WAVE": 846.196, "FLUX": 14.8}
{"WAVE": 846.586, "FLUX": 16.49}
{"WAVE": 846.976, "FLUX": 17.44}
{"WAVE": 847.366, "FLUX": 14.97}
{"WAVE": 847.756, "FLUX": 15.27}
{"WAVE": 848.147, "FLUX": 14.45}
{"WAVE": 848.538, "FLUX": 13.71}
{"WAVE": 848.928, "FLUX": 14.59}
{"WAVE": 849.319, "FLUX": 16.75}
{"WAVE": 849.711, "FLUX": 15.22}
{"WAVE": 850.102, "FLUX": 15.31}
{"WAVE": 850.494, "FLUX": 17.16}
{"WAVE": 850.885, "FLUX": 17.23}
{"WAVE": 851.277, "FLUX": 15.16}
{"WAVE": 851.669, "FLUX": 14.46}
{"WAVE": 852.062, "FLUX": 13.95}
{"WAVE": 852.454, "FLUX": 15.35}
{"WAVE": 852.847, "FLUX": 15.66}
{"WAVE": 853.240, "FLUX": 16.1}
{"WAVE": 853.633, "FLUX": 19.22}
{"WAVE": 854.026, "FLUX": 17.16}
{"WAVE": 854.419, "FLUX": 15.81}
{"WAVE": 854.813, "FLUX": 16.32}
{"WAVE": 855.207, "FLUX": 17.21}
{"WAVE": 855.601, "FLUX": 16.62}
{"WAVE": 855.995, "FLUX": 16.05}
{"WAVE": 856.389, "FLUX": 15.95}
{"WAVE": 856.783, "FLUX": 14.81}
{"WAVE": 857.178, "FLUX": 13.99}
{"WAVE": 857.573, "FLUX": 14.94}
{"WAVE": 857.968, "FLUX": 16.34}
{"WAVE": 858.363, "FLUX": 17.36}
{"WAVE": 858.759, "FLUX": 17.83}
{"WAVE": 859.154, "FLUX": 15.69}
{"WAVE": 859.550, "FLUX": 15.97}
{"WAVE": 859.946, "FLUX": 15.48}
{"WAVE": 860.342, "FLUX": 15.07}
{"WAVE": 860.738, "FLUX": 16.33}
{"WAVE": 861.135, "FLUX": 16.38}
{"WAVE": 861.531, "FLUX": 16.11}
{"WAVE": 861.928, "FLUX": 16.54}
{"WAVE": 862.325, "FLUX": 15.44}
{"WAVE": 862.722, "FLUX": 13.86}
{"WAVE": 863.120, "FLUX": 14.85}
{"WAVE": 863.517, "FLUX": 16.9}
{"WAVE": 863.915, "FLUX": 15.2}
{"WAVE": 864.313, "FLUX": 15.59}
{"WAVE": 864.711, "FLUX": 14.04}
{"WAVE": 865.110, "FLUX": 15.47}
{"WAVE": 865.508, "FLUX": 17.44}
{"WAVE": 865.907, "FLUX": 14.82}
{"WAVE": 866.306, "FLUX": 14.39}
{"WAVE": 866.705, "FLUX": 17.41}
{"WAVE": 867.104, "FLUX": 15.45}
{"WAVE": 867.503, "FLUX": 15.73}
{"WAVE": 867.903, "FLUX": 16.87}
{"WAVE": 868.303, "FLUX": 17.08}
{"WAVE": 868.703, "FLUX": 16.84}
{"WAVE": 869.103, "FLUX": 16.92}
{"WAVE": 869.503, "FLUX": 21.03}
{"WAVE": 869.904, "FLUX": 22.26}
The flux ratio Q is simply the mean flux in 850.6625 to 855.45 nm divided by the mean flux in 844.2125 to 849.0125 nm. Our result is 1.1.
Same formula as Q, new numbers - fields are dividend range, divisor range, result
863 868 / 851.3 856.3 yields 0.97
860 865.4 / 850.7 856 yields 0.96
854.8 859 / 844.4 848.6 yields 1.05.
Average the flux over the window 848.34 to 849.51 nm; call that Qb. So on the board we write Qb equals 15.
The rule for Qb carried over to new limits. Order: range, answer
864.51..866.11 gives 15.4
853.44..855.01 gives 17.1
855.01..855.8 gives 16.9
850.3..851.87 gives 16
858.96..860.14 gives 15.7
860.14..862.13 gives 16.1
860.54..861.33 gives 16.3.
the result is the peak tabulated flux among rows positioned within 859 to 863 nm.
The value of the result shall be 16.54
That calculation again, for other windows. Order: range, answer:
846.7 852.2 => 17.44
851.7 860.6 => 19.22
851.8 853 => 15.66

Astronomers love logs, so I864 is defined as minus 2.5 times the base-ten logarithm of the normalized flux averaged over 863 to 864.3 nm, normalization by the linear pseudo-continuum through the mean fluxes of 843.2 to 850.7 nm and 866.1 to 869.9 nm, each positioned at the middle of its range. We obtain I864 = 0.07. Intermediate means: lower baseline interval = 15.3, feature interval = 15.7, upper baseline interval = 17.1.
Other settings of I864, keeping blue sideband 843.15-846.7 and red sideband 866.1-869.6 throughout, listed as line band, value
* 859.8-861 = 0.03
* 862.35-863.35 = 0.12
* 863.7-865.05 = 0.10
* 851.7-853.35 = 0.03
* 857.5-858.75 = -0.04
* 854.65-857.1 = -0.01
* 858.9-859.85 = 0.01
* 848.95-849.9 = -0.03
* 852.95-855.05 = -0.08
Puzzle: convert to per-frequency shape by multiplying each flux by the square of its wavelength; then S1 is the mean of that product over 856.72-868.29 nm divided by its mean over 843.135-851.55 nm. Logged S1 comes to 1.1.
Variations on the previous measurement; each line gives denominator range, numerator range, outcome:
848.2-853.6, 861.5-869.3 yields 1.06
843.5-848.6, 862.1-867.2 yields 1.06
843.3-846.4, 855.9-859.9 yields 1.09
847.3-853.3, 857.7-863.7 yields 1.07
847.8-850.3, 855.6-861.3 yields 1.08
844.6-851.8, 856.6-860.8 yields 1.05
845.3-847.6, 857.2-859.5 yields 1.06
